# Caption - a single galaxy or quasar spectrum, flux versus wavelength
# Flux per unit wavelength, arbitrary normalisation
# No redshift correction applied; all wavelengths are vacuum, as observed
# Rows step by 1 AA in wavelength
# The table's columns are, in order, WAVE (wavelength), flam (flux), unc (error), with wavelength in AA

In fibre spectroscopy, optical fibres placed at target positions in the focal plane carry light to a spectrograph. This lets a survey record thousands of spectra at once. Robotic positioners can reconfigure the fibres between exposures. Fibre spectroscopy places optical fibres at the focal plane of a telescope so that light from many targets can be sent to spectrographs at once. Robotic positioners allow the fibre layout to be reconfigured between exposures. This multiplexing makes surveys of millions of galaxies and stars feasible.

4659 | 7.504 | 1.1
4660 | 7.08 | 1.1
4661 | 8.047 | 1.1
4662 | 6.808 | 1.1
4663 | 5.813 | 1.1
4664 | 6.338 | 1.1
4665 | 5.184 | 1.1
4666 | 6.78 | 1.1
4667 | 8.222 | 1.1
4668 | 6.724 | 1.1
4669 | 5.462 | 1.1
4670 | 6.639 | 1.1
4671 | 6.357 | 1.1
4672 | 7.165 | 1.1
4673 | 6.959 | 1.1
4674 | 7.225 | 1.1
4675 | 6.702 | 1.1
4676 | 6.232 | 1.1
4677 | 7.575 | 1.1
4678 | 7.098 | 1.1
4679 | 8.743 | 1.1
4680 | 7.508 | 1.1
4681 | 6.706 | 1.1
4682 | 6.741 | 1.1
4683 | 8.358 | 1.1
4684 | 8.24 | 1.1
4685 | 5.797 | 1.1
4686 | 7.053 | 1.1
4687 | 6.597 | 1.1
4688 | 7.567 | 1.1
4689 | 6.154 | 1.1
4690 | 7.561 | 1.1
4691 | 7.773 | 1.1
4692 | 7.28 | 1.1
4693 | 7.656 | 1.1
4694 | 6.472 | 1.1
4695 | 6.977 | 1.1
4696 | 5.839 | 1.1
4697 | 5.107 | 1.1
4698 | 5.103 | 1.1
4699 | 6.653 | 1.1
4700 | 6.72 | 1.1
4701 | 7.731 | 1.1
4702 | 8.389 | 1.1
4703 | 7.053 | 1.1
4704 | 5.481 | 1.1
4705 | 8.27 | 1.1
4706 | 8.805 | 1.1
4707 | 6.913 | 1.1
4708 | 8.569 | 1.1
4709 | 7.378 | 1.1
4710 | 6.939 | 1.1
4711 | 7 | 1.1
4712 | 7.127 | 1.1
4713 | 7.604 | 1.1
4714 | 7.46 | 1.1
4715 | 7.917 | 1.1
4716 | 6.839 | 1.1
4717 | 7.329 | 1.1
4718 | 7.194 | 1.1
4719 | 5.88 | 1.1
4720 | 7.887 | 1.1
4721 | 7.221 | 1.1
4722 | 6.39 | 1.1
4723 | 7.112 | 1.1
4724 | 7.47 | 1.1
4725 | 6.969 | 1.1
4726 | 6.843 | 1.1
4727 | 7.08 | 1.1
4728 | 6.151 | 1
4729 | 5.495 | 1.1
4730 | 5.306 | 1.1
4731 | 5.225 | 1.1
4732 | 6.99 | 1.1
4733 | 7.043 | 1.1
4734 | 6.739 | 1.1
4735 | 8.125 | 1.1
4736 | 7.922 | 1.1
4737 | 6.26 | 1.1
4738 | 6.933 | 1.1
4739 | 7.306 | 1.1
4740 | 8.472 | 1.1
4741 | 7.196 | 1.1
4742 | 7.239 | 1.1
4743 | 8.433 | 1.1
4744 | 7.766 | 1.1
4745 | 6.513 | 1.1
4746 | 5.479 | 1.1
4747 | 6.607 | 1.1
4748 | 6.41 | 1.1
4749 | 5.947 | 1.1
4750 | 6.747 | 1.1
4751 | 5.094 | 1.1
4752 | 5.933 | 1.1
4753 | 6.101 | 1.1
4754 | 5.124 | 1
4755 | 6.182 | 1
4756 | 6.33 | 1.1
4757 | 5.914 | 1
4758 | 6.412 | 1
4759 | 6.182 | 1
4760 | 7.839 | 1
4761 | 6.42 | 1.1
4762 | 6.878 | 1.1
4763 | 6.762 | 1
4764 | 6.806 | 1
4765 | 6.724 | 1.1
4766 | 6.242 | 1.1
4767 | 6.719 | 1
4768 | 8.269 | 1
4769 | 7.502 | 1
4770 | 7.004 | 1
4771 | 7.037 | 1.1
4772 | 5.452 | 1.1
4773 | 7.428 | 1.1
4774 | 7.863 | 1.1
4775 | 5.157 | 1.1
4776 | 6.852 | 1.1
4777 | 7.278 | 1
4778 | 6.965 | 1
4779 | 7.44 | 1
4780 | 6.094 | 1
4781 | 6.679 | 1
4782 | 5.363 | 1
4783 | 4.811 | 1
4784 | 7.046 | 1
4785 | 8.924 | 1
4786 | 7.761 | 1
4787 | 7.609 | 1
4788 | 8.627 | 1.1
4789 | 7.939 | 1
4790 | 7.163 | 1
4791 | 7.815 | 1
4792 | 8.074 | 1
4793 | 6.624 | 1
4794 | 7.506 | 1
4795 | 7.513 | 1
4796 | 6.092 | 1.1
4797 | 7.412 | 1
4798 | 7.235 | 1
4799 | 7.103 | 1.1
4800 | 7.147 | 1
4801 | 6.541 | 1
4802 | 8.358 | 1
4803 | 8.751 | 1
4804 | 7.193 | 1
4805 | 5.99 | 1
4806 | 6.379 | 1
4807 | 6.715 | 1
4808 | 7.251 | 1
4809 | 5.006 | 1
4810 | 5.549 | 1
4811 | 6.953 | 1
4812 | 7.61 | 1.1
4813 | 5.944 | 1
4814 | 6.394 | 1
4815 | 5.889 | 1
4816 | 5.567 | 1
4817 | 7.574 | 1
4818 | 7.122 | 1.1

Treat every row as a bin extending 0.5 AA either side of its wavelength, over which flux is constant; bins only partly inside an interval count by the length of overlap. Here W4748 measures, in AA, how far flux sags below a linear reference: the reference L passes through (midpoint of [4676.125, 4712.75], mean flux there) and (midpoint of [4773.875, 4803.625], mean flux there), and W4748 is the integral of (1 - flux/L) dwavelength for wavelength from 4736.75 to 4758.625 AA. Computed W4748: 1.8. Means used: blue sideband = 7.13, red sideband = 7.18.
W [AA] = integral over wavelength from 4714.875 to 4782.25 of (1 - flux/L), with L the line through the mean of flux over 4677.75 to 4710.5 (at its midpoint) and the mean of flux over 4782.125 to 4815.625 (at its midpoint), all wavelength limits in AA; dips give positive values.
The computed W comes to 3.2 AA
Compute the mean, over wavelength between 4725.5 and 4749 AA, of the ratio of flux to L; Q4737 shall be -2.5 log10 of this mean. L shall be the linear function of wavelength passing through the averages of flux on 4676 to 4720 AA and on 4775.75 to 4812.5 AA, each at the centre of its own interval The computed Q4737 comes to 0.04 mag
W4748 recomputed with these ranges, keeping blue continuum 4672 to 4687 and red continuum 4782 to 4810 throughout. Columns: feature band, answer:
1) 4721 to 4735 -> 1.1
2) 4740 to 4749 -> 0.2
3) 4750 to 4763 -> 1.7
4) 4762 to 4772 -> 0.3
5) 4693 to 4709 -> 0.5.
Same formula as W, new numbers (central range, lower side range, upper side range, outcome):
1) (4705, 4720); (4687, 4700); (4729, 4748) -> -1.4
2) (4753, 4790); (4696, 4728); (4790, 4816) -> 0.8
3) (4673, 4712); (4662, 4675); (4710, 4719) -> -1.1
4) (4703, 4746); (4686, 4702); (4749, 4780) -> -2.4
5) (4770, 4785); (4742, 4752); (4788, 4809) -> 0.7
